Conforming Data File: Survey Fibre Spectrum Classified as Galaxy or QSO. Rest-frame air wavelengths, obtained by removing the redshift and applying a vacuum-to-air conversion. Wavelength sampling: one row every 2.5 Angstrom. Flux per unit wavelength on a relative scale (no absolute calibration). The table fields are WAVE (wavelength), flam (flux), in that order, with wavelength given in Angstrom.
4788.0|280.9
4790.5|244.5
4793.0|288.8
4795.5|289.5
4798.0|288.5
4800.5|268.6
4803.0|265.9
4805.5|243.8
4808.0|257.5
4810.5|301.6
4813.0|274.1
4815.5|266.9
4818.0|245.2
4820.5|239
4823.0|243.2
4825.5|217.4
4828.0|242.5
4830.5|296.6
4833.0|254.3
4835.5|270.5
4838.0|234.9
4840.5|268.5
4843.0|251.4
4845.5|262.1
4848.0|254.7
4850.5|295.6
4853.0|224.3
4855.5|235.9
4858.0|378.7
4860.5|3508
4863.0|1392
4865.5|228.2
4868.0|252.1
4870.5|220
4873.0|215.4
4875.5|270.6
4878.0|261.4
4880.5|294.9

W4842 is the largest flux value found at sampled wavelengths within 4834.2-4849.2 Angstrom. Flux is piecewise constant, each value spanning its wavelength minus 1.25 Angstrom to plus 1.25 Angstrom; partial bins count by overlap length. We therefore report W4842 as 270.5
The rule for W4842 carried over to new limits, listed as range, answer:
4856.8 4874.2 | 3508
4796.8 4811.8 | 301.6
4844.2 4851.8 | 295.6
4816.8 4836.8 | 296.6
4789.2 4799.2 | 289.5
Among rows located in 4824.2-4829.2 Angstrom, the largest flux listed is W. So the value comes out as 242.5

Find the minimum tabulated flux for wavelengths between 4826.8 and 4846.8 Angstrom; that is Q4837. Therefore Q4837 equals 234.9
